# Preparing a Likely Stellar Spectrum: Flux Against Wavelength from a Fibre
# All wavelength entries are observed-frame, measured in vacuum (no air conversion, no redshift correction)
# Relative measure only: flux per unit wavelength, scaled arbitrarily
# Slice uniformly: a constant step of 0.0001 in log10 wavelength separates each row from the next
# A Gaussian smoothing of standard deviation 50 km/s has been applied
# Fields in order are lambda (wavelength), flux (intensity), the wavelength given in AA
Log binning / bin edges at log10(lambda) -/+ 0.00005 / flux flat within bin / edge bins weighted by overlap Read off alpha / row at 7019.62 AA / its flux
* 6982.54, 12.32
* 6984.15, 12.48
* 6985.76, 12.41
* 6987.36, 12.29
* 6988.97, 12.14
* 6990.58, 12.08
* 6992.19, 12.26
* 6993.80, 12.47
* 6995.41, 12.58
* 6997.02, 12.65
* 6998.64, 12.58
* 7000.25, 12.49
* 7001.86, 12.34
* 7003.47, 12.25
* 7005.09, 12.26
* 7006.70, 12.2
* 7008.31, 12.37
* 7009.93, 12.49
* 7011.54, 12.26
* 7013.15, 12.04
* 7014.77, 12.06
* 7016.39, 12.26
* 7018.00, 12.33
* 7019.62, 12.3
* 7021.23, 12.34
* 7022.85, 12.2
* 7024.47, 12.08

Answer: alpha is 12.3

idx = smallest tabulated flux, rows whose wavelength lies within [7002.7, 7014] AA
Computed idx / 12.04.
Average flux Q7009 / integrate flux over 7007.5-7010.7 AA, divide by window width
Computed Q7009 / 12.4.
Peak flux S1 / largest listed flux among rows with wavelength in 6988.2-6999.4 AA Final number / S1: 12.65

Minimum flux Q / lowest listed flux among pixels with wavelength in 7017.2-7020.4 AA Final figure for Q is 12.3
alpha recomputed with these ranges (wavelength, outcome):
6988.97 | 12.14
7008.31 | 12.37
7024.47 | 12.08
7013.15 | 12.04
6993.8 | 12.47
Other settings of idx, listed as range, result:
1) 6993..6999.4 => 12.47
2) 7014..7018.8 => 12.06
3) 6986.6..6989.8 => 12.14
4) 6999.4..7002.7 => 12.34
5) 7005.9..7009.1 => 12.2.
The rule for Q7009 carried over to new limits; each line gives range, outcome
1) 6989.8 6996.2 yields 12.3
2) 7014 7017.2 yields 12.2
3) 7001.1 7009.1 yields 12.3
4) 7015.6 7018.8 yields 12.3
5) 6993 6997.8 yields 12.6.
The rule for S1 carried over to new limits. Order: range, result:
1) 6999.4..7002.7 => 12.49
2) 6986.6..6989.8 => 12.29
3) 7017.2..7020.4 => 12.33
